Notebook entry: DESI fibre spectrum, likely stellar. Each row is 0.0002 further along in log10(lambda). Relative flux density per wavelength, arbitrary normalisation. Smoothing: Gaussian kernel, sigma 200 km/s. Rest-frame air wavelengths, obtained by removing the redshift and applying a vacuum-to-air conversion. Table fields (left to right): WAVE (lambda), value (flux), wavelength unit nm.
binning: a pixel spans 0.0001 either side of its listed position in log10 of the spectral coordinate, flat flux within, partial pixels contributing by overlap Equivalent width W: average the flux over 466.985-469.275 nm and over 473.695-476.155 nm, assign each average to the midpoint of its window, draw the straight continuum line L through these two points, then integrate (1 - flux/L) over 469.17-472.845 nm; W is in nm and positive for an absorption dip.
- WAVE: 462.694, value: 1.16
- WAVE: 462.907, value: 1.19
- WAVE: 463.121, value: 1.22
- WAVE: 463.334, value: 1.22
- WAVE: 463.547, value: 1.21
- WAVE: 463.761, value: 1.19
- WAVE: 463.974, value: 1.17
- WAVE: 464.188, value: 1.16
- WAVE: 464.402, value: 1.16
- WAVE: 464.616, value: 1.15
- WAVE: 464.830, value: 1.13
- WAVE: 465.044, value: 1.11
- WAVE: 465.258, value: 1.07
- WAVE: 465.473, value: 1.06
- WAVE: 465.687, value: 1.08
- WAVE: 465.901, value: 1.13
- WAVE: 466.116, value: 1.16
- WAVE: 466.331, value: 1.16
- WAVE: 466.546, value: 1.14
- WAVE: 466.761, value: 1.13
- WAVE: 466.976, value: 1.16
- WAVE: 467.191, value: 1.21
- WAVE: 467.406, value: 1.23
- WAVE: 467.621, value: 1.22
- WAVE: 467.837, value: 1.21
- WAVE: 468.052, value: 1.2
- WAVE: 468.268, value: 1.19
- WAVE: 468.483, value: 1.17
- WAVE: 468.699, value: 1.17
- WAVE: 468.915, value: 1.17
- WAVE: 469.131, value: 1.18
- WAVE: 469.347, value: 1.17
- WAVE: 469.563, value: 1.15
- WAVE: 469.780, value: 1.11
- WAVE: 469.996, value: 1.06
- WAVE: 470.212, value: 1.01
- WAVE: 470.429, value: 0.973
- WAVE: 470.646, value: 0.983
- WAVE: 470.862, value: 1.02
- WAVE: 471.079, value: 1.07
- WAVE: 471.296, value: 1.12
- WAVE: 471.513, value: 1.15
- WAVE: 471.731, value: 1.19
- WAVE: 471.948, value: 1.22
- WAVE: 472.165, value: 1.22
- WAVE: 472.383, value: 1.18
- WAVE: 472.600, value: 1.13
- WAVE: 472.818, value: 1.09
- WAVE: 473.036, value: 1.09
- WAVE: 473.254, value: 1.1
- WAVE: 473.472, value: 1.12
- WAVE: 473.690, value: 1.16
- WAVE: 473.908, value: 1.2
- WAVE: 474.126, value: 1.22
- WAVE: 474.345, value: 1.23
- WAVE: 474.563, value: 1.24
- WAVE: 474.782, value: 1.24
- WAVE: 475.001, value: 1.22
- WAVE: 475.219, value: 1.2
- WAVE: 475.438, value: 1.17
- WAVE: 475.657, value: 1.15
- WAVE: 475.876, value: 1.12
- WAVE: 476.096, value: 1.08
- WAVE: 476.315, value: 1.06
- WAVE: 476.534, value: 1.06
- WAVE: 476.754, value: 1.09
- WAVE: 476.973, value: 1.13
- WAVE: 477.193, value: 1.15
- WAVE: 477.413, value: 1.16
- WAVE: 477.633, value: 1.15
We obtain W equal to 0.250 nm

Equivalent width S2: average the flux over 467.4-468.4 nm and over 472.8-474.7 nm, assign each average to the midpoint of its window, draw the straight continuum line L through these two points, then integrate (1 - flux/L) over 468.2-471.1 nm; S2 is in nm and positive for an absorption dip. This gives 0.23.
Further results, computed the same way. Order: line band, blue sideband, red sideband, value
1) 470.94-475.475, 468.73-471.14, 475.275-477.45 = -0.277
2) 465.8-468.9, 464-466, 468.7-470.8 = -0.201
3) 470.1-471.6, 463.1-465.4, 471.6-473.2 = 0.146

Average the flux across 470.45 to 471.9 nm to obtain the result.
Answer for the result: 1.09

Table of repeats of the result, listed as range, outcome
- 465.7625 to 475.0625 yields 1.15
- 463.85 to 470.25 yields 1.15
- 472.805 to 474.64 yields 1.16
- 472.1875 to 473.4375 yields 1.12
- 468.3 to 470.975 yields 1.1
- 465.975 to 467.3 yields 1.16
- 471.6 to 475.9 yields 1.18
